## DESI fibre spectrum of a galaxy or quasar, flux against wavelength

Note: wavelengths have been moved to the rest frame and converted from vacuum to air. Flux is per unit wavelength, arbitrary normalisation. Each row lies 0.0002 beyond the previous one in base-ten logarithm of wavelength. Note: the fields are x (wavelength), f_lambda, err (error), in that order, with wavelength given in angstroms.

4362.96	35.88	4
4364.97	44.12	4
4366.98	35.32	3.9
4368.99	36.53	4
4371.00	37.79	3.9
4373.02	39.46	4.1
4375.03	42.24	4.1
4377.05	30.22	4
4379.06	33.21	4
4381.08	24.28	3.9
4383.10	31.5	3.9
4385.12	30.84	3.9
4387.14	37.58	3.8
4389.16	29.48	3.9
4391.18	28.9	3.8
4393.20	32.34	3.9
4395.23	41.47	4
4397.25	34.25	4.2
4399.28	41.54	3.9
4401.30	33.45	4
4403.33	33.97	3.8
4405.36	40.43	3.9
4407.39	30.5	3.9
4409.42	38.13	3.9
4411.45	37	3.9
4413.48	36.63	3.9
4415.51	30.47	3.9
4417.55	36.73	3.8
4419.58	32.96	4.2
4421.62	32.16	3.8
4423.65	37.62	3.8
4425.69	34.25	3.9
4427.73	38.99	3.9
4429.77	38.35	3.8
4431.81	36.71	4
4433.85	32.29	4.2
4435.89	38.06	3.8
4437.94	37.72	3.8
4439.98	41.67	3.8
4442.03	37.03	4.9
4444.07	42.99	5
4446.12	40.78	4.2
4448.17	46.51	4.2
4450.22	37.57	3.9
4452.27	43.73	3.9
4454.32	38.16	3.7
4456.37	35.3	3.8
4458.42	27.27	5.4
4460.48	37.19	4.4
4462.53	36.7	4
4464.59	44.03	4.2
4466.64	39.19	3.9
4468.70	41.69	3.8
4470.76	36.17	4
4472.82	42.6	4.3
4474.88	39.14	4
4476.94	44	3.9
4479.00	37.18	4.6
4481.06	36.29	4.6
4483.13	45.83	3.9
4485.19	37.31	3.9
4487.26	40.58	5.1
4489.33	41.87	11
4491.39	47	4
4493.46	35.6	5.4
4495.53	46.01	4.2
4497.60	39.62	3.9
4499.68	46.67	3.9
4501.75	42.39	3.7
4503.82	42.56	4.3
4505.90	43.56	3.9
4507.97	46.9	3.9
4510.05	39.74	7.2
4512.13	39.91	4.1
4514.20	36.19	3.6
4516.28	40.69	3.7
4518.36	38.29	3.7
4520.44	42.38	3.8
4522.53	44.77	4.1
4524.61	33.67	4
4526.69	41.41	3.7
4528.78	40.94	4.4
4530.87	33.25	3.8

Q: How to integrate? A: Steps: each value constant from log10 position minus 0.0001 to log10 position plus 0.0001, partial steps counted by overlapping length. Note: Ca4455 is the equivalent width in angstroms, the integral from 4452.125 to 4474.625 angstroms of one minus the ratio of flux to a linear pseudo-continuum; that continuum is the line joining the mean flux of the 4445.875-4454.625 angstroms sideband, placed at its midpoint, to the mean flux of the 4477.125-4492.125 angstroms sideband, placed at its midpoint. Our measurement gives 1.73 angstroms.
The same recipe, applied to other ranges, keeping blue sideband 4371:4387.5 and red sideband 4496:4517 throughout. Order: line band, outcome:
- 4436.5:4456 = -1.2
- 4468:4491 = -0.1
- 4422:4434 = 0.1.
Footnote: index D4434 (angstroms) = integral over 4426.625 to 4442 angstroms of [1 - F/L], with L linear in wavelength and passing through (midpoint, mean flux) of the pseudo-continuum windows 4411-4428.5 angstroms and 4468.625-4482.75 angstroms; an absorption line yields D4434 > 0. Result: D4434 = -0.6 angstroms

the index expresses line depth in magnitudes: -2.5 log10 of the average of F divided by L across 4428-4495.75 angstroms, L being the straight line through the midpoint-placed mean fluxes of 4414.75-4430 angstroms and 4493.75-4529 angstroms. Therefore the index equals -0.04 mag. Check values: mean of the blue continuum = 35.1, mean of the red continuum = 41.4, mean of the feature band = 39.4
